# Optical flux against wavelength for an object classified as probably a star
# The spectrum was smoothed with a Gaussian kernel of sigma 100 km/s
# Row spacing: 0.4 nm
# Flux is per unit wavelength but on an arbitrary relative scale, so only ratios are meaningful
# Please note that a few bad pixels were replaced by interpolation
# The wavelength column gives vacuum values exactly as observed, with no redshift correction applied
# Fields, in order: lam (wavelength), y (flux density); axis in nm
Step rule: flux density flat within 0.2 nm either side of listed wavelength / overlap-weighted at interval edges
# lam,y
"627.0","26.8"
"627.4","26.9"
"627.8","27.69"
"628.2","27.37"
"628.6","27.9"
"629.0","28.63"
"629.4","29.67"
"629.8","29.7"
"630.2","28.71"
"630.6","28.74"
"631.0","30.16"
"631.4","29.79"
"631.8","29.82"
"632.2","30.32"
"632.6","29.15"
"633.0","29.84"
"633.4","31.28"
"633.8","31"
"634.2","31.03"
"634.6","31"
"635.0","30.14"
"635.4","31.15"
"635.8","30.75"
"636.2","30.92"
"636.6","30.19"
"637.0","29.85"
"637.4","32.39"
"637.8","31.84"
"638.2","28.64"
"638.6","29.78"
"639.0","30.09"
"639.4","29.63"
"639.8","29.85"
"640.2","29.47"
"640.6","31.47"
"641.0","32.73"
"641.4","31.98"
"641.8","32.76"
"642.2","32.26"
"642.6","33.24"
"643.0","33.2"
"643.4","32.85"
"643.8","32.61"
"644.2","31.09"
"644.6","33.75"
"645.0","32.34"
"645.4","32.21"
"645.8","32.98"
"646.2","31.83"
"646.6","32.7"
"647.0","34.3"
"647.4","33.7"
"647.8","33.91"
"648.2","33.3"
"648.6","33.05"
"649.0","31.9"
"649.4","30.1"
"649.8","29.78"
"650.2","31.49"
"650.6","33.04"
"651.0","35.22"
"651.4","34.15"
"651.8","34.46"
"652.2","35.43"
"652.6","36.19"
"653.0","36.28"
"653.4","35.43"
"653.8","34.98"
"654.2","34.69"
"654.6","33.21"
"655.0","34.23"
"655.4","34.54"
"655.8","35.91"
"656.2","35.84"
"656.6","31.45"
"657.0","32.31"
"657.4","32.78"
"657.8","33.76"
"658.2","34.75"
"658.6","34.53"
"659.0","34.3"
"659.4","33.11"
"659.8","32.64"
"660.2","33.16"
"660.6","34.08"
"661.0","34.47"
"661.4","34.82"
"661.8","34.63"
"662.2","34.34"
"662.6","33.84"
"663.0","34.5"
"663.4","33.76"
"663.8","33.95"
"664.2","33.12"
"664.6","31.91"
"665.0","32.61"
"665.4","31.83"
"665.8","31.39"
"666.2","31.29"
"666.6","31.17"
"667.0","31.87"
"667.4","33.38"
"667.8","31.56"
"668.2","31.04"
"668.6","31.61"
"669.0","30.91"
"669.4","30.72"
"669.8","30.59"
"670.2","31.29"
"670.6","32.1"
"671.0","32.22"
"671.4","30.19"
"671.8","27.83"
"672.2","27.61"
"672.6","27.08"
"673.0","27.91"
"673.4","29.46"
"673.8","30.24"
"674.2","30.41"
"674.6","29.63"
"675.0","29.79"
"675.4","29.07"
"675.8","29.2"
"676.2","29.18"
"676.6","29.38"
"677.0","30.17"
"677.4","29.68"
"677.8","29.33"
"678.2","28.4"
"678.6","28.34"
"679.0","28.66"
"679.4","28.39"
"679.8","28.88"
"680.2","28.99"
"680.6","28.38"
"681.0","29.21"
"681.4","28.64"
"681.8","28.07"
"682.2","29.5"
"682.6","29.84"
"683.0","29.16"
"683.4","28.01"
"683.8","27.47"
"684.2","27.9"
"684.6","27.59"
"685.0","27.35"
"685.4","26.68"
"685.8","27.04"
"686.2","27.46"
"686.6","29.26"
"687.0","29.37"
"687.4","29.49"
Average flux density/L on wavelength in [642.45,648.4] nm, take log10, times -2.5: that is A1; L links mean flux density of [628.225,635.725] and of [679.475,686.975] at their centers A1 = -0.12 mag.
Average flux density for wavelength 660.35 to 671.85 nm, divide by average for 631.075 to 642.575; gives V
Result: 1.05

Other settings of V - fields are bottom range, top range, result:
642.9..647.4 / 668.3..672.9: 0.92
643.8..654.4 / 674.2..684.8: 0.87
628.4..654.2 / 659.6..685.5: 0.96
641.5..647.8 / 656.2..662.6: 1.03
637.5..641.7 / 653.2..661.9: 1.11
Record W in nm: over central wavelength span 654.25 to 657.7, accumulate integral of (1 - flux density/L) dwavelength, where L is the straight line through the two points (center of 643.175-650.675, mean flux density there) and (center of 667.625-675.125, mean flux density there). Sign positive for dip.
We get -0.24 nm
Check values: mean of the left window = 32.5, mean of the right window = 30.1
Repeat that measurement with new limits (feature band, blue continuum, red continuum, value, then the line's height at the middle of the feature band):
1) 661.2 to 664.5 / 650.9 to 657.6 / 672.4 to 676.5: -0.18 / 32.3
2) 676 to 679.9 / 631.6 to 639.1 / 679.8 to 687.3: -0.06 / 28.6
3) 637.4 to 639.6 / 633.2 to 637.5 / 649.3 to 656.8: 0.08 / 31.4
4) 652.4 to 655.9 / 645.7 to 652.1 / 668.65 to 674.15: -0.31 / 32.2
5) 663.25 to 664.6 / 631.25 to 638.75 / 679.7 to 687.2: -0.19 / 29.2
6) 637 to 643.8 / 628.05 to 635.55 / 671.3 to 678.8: -0.40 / 29.6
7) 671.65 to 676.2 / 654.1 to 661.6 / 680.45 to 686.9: 0.21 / 30.4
